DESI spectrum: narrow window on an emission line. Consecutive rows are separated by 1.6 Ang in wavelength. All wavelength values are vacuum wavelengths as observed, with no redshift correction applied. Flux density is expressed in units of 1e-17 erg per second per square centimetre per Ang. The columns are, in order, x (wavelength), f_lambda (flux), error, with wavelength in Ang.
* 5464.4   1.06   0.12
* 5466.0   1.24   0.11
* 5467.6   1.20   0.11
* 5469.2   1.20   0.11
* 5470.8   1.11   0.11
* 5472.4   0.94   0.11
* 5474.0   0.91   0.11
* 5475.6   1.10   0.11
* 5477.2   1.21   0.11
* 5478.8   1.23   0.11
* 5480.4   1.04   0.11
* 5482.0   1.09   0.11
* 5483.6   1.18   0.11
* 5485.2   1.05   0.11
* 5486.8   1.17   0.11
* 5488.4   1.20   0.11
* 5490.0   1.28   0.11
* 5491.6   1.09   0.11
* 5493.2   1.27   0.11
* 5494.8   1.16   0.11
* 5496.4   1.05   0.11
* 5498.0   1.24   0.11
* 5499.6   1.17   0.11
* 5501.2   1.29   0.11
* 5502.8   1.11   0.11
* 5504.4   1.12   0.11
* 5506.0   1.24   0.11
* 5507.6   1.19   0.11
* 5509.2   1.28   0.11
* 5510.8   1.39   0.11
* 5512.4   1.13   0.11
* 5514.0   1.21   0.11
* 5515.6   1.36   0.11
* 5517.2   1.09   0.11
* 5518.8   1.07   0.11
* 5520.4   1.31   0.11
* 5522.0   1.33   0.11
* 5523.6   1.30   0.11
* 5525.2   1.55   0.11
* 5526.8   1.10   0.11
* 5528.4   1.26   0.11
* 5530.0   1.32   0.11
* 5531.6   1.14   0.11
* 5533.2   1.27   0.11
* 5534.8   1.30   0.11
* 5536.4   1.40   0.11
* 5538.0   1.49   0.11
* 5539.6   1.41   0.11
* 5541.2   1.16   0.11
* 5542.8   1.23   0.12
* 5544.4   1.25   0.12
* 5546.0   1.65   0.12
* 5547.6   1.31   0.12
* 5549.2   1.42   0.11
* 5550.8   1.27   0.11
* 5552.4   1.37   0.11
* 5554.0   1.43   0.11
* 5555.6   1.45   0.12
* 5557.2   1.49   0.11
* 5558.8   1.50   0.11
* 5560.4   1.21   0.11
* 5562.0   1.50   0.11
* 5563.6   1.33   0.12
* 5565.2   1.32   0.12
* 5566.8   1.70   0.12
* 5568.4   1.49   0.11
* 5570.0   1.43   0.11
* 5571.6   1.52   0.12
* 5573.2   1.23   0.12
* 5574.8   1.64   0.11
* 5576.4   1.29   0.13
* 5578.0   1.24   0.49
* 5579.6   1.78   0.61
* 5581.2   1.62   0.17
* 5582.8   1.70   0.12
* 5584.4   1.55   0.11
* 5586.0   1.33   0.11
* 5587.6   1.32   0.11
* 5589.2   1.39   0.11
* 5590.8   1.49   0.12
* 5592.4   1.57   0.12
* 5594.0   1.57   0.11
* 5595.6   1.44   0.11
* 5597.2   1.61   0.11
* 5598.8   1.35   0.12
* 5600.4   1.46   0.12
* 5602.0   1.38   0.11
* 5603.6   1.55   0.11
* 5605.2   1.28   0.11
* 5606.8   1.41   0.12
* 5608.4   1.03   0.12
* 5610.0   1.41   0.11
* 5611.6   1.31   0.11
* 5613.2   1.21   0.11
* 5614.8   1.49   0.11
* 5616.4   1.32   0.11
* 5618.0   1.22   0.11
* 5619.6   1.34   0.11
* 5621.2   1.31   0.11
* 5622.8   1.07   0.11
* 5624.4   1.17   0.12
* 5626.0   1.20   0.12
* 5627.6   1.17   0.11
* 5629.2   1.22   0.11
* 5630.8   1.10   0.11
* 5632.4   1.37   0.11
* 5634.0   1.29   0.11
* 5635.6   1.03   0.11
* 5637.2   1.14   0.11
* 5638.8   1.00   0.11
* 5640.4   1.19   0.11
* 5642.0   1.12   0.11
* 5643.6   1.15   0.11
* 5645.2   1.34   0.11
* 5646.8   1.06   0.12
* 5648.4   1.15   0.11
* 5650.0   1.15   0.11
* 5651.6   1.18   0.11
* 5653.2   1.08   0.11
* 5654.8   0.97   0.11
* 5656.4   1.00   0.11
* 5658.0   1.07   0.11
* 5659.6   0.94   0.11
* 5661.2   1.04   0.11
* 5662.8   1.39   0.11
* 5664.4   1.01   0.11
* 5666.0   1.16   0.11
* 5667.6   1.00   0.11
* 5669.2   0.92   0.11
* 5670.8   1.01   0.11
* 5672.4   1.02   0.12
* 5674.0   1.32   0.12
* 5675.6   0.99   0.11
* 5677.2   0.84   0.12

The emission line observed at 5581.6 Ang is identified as C III] 1909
